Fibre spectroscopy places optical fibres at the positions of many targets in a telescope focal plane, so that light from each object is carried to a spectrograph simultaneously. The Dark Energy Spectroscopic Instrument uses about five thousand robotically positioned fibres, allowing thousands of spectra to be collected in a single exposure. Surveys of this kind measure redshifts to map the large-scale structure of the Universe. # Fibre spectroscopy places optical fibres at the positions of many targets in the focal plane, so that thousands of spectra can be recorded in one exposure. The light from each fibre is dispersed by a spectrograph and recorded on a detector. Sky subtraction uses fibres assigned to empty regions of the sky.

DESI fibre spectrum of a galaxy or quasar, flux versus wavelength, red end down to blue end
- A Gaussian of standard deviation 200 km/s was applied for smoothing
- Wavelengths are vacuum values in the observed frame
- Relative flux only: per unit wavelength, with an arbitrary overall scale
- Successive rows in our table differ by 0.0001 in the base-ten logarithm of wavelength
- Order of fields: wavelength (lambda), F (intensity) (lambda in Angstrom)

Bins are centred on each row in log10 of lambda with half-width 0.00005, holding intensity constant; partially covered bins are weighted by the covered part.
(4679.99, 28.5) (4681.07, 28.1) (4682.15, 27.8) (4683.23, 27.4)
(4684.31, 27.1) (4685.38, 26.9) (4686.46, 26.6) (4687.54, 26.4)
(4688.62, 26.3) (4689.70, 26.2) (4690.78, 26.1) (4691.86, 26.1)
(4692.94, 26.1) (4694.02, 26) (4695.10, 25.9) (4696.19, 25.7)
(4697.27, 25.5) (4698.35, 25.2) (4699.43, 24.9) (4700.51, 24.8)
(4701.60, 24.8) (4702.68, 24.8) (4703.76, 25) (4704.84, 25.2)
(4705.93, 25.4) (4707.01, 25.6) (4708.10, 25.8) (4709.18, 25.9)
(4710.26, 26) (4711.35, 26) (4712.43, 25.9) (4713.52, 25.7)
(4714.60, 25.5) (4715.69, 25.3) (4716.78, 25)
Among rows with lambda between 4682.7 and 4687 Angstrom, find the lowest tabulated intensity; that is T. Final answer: 26.6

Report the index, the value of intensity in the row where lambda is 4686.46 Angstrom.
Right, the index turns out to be 26.6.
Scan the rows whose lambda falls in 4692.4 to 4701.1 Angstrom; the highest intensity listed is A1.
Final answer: 26.1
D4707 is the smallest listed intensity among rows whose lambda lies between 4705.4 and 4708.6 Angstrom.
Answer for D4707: 25.4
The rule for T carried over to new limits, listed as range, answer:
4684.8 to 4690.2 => 26.2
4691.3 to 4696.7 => 25.7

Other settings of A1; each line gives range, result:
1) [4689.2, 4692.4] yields 26.2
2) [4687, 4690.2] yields 26.4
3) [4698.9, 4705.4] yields 25.2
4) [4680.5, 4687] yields 28.1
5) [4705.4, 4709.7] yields 25.9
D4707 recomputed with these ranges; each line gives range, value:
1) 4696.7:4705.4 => 24.8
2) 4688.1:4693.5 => 26.1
